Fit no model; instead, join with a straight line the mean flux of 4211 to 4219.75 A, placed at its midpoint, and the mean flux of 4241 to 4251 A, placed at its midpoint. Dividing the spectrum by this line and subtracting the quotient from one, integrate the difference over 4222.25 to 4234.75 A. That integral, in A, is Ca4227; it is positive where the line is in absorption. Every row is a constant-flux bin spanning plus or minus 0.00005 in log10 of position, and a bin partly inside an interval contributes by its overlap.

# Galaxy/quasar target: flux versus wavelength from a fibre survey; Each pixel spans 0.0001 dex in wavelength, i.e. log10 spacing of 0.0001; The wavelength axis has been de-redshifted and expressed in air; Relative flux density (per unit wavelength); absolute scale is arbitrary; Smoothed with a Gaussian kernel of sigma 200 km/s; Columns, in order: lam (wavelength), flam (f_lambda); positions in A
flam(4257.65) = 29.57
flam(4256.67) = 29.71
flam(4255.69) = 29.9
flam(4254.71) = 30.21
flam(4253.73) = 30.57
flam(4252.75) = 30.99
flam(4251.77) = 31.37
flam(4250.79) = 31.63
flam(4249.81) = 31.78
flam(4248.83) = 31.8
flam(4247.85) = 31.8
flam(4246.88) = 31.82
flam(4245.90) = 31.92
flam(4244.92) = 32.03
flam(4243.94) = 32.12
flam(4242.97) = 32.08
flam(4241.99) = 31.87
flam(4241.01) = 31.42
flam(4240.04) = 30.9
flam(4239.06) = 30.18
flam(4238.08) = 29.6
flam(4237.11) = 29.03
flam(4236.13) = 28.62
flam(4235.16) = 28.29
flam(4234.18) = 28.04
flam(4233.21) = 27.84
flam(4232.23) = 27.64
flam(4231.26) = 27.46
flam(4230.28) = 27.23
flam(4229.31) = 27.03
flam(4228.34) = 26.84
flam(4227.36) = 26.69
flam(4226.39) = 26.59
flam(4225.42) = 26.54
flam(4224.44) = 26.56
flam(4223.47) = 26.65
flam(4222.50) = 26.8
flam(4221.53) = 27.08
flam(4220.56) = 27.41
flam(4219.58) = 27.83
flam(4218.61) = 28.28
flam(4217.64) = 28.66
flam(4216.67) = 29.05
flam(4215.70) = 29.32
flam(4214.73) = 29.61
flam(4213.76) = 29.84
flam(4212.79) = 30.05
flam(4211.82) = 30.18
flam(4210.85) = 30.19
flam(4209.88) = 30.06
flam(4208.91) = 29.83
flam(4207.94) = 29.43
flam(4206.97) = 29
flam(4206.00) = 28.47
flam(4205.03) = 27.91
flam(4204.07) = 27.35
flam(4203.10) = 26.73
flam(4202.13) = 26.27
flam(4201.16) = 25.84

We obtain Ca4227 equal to 1.36 A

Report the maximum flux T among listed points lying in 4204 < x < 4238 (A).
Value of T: 30.19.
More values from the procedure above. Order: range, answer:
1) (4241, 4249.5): 32.12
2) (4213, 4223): 29.84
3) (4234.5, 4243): 32.08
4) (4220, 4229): 27.41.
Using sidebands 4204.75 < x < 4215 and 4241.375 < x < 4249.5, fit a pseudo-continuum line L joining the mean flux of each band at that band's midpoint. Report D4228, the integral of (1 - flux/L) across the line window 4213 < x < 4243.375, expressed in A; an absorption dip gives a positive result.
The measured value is 2.3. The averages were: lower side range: 29.5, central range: 28.4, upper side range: 31.9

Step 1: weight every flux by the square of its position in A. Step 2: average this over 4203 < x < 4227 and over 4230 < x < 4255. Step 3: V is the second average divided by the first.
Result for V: 1.08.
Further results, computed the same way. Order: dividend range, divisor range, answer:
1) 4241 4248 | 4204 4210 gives 1.12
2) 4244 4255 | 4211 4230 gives 1.14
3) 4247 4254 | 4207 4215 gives 1.07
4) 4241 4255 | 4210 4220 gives 1.09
